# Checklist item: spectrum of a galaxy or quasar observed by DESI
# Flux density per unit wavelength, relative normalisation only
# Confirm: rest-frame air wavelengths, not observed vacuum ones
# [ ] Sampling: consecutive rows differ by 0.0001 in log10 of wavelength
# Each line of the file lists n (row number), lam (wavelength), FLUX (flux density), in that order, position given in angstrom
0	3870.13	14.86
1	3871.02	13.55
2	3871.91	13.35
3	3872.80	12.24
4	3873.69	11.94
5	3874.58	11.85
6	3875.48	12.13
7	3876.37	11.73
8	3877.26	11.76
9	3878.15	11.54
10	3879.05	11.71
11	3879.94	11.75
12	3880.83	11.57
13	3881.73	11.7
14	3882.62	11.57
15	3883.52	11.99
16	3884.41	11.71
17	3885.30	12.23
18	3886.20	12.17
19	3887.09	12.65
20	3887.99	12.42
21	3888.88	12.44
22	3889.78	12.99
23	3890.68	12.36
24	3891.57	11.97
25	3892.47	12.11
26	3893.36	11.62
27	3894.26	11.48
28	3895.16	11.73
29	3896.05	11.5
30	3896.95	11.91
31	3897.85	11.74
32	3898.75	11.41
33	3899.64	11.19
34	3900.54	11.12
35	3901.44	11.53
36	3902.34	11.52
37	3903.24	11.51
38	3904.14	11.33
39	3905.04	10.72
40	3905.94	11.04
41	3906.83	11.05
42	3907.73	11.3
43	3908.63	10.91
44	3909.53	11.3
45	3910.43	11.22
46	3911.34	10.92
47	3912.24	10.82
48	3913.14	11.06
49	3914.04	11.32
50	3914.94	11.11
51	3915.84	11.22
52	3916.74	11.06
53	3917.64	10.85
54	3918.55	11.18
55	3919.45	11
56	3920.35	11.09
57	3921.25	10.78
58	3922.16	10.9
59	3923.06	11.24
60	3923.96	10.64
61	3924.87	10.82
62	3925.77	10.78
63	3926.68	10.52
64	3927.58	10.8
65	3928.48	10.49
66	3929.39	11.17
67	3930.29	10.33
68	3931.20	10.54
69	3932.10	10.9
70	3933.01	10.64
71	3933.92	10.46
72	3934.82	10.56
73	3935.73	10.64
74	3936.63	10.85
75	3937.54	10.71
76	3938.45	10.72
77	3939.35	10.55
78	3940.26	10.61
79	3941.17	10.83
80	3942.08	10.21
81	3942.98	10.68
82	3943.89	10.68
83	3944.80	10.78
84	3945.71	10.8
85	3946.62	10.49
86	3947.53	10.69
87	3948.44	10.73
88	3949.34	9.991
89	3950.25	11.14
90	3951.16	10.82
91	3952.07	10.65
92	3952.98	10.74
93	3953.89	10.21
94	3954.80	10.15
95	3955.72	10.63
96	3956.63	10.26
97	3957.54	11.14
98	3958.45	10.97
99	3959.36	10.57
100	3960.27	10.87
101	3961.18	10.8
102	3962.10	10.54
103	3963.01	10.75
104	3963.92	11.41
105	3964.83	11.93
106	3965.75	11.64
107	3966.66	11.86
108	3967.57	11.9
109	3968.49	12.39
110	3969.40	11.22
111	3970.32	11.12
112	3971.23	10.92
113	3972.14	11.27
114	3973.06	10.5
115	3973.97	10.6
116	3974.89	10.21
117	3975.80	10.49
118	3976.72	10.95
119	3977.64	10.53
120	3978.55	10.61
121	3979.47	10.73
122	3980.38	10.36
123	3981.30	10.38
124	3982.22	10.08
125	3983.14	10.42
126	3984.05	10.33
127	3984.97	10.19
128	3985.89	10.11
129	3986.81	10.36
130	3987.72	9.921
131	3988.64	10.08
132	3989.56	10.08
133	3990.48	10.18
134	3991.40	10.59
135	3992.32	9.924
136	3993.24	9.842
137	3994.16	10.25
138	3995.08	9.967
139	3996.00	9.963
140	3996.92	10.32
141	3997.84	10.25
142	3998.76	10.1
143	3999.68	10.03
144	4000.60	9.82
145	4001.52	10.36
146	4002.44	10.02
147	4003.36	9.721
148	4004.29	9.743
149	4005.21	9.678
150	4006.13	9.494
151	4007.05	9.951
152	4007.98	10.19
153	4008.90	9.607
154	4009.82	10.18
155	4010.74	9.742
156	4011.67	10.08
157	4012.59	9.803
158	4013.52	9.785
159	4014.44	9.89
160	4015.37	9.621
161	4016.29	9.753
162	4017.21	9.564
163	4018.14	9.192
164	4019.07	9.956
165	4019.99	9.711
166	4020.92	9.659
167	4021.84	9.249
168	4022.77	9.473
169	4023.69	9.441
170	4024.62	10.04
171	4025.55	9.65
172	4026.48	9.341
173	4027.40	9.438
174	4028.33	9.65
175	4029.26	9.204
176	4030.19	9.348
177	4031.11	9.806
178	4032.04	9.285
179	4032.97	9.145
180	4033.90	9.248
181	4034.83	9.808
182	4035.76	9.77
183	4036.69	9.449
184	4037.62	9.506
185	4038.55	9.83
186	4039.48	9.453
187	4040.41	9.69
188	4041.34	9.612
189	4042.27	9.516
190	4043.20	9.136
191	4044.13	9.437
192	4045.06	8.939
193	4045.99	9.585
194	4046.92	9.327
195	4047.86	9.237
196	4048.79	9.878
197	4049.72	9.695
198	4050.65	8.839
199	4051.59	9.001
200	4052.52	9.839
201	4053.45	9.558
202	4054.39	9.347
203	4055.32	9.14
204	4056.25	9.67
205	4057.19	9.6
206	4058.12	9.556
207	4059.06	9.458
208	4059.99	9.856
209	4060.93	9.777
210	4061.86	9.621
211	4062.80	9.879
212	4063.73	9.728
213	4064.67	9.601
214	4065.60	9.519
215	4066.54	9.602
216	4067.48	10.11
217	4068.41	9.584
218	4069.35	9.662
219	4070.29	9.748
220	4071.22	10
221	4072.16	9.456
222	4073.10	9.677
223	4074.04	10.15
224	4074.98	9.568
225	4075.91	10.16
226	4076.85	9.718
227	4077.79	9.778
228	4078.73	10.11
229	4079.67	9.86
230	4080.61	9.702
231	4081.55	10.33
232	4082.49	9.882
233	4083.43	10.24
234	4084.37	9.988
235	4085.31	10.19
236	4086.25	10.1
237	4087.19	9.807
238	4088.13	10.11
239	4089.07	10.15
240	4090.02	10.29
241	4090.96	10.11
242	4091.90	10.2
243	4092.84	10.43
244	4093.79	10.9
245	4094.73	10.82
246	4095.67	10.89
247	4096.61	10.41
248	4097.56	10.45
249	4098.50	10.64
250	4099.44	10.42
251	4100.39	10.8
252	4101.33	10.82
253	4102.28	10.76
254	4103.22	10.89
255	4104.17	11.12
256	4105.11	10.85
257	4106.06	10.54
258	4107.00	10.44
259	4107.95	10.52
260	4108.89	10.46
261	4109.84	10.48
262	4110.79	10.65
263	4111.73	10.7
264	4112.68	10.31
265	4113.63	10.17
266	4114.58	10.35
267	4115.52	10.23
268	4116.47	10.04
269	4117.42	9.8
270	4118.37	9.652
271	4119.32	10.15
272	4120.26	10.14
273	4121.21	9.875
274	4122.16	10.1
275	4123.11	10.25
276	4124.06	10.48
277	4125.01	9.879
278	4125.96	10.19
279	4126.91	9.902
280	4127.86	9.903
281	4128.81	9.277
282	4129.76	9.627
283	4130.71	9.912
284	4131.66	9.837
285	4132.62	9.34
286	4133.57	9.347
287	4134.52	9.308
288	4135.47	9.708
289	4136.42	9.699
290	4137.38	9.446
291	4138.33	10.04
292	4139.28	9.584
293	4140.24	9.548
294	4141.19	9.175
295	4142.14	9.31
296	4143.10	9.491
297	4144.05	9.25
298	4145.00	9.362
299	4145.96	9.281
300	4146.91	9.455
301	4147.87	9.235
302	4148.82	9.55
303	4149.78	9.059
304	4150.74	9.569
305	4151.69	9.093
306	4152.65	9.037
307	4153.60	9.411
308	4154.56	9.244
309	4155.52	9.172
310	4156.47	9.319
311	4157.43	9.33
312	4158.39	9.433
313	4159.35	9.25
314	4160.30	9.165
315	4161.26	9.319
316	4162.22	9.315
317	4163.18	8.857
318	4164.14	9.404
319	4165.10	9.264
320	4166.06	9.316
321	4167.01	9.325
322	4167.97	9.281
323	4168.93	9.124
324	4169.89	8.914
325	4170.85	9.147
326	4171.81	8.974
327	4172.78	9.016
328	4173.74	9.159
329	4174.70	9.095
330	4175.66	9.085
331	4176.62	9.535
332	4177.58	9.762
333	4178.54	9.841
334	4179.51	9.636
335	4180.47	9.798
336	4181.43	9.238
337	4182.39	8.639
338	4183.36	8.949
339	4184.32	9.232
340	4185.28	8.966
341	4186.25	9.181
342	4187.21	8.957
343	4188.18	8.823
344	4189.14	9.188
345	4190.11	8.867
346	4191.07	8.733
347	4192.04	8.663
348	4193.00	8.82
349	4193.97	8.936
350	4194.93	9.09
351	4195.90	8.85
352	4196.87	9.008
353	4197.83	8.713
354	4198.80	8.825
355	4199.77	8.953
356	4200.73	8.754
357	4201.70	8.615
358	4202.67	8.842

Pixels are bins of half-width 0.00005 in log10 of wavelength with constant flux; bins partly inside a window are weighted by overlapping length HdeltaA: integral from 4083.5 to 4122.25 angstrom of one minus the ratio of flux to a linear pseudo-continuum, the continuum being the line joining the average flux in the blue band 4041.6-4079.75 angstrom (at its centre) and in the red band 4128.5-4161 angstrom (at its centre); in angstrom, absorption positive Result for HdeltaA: -3.6 angstrom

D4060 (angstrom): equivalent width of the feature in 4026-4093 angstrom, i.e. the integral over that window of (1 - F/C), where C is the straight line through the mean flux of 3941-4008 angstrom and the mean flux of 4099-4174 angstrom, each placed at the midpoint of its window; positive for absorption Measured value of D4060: 2.84 angstrom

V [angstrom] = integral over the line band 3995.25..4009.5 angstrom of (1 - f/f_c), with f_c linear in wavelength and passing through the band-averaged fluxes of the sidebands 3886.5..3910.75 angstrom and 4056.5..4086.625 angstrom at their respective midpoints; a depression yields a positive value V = 0.80 angstrom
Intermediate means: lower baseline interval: 11.6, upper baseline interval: 9.82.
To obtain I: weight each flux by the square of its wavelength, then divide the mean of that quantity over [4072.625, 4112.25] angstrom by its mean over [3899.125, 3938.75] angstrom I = 1.03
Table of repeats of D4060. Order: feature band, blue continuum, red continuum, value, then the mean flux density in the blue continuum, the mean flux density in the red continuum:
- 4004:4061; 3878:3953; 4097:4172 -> 4.7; 11.2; 9.77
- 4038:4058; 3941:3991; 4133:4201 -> 1.3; 10.7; 9.22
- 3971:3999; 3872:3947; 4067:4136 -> 1.3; 11.3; 10.1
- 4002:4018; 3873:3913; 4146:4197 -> 1.2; 11.7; 9.18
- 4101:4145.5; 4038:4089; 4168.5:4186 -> -2.7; 9.69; 9.23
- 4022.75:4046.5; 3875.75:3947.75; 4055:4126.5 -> 2.2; 11.2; 10.1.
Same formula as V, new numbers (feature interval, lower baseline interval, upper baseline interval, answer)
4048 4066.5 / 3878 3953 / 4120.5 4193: 1.0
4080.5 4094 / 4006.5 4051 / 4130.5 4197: -1.0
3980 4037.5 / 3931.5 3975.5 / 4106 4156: 3.6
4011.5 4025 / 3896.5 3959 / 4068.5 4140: 1.1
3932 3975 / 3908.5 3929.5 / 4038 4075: -0.9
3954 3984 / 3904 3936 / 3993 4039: -1.6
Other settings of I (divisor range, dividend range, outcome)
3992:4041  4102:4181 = 1.06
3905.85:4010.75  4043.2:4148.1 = 1.00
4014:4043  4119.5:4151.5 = 1.06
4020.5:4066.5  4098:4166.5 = 1.08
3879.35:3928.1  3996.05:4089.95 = 0.91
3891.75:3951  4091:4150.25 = 1.01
